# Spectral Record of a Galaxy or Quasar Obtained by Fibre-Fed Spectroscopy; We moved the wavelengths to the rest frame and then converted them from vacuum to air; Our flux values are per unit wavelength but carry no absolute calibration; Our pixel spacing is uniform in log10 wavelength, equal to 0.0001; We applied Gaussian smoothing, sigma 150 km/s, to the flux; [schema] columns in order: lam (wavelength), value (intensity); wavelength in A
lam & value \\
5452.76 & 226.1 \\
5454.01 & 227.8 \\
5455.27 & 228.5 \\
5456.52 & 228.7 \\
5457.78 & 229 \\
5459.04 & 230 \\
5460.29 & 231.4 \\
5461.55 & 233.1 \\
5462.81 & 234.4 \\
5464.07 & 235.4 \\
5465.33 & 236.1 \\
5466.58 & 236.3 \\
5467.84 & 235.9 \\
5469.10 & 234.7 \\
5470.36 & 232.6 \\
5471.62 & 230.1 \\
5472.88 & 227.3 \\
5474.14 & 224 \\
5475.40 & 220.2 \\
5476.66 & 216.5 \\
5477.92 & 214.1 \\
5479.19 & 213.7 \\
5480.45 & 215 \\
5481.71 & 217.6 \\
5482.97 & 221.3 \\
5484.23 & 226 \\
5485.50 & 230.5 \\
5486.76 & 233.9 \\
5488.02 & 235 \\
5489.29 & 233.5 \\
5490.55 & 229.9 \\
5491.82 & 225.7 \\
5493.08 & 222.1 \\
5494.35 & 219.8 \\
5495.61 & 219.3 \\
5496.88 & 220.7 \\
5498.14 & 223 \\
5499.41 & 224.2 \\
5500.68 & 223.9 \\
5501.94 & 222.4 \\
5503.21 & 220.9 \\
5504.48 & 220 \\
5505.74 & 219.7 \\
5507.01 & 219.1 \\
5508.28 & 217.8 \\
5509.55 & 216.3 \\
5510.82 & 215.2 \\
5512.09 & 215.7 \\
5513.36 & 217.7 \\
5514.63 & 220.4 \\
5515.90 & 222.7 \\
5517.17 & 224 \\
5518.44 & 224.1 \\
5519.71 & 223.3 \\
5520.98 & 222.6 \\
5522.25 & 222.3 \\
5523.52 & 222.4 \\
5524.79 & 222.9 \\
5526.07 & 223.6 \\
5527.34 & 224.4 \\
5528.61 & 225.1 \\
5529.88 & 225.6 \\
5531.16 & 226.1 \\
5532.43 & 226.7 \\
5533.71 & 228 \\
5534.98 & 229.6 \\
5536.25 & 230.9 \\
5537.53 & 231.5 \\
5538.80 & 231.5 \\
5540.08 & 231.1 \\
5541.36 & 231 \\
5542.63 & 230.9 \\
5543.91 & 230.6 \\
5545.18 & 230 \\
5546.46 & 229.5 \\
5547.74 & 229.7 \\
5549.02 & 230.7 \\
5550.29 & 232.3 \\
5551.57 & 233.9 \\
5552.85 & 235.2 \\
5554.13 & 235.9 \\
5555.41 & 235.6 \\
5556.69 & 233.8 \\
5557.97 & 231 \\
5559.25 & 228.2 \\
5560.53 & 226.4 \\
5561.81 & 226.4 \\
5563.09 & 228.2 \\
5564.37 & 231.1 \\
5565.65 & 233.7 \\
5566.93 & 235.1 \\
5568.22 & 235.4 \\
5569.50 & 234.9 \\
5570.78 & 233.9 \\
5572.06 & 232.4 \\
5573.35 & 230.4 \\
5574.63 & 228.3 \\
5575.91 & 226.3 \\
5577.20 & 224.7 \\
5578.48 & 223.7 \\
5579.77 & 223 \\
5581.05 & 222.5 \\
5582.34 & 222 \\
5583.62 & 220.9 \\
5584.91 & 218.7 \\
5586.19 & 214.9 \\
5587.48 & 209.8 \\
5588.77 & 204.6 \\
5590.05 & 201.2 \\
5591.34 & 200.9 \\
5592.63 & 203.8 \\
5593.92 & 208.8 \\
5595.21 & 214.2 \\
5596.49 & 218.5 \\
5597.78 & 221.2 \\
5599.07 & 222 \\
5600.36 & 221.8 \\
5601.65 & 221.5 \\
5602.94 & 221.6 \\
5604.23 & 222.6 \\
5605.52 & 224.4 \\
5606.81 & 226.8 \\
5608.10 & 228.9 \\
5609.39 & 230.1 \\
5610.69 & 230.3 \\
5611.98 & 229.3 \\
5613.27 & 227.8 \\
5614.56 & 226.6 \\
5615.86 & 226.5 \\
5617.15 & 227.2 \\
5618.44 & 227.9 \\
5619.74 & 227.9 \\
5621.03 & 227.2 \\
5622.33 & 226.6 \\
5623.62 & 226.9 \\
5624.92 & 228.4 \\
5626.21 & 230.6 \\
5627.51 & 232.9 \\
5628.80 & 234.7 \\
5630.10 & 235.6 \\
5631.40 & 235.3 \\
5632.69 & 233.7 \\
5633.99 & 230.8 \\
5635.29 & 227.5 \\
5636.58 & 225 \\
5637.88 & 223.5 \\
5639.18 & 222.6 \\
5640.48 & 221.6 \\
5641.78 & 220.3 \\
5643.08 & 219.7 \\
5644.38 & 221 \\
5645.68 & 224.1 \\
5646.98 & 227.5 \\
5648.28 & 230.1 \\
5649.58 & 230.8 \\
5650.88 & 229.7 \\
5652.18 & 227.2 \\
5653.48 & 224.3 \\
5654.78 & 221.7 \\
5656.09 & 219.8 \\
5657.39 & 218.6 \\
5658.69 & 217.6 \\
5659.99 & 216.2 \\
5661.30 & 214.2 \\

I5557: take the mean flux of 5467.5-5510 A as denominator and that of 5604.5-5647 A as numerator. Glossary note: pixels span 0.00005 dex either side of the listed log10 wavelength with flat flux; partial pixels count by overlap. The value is 1.0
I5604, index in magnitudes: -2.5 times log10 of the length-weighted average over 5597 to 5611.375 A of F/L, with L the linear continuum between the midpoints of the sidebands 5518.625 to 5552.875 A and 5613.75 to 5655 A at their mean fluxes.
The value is 0.015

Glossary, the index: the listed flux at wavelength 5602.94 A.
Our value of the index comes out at 221.6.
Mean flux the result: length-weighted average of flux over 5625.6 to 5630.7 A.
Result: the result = 233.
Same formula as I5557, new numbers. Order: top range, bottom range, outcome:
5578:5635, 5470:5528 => 1.00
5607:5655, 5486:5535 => 1.02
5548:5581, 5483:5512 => 1.03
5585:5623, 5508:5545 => 0.98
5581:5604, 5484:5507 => 0.96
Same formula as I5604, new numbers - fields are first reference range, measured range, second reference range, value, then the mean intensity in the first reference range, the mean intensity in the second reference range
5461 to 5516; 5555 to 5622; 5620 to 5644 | 0.013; 224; 228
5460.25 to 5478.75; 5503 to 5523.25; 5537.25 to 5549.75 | 0.048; 229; 231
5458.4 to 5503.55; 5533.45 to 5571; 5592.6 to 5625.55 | -0.030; 226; 224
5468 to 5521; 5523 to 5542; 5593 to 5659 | -0.018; 223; 225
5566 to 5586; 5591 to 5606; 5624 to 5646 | 0.051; 227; 227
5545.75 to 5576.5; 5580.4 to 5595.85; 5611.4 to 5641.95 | 0.090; 232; 228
